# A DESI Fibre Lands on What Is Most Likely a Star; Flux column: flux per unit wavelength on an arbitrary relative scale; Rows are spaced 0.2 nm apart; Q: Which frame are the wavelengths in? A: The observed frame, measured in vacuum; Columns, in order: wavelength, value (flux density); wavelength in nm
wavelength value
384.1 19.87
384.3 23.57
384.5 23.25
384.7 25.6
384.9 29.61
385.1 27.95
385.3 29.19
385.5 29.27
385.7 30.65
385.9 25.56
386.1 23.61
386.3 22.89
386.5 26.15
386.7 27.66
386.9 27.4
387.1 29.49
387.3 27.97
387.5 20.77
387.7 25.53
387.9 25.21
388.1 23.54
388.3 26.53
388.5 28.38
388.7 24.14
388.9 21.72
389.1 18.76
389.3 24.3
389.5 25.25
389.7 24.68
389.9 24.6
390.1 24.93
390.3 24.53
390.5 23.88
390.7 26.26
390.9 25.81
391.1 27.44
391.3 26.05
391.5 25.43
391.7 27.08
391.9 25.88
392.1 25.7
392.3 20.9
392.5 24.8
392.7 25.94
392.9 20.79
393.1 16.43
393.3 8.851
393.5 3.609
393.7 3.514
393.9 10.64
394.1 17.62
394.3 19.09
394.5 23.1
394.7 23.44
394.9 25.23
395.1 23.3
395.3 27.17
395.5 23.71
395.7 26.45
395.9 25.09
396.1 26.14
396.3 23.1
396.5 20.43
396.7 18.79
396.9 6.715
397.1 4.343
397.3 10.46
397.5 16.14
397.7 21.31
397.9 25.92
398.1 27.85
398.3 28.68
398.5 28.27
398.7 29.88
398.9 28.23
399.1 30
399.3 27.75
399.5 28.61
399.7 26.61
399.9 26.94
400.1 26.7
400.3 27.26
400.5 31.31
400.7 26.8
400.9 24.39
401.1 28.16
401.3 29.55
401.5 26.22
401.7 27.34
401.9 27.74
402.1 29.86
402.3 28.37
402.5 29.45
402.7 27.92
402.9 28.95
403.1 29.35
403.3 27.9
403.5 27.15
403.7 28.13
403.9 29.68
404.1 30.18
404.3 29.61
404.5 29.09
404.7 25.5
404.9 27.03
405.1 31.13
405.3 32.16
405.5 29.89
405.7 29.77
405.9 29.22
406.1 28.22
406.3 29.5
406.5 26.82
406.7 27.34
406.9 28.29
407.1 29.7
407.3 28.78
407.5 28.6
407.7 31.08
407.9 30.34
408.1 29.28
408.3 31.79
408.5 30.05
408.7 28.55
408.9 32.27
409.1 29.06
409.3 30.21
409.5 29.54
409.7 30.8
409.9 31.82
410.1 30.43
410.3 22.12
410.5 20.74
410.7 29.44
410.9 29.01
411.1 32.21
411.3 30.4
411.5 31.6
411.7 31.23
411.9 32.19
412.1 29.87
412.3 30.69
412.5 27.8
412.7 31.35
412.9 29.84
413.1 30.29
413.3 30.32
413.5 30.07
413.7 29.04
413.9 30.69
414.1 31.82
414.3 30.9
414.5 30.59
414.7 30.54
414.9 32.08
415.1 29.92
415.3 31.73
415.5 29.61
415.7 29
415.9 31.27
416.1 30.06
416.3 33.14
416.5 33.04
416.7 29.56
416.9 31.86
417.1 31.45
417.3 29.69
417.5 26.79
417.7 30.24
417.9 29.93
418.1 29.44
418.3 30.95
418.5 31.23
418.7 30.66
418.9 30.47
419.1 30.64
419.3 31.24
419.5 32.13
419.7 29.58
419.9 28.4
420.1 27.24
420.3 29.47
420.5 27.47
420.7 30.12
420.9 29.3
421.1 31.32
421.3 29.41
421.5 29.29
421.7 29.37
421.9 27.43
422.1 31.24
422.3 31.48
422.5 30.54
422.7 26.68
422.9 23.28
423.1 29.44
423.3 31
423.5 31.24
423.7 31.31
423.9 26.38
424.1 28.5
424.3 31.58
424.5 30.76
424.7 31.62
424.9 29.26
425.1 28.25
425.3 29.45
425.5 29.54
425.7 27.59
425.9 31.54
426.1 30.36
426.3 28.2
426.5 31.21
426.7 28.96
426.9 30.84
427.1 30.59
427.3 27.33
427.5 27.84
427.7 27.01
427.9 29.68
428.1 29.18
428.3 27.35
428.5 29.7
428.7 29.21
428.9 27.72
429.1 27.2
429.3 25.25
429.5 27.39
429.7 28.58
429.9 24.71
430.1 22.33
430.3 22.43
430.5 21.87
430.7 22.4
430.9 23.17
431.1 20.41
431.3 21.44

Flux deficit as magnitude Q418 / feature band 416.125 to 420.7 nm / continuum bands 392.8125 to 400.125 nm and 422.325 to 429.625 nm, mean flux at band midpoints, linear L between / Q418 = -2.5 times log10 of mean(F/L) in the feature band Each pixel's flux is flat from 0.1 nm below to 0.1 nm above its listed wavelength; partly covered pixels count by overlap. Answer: -0.12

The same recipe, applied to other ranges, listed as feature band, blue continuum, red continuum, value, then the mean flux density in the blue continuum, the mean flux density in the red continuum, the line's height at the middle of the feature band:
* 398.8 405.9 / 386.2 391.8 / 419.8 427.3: -0.06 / 25.2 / 29.4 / 26.8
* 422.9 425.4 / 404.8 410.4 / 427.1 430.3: -0.07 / 29.4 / 27.3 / 27.8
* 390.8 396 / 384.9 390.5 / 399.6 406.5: 0.24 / 25.6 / 28.4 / 26.7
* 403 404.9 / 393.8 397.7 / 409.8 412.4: -0.15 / 19.6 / 29.4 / 24.8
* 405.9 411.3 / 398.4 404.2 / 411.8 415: 0.02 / 28.2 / 30.5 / 29.6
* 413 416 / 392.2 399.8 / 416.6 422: -0.09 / 21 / 29.8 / 28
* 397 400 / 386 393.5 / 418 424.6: 0.07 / 24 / 29.7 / 25.6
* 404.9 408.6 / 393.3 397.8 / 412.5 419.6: -0.19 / 17.9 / 30.6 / 24.8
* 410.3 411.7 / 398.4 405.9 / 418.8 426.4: 0.01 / 28.5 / 29.5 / 28.9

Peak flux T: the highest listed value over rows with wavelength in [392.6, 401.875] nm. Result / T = 31.31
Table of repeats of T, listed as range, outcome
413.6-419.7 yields 33.14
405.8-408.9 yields 32.27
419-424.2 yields 32.13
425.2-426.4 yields 31.54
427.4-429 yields 29.7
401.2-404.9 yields 30.18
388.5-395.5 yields 28.38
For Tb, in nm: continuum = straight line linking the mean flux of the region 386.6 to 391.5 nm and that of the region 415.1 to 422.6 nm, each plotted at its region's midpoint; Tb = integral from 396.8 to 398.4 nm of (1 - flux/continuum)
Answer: 0.54 nm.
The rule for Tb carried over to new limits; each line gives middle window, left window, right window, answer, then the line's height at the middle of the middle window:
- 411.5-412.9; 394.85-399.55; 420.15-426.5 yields -0.20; 26.7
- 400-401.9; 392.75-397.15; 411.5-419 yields -0.49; 21.9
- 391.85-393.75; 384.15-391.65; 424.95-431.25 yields 0.59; 25.8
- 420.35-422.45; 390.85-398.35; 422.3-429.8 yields -0.15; 27.7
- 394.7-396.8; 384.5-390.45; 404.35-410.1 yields 0.26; 27.3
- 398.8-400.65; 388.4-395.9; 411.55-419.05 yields -0.24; 24.9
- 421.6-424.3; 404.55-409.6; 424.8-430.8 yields -0.10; 28.1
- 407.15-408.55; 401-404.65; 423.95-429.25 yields -0.06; 28.7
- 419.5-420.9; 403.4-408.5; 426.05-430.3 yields -0.03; 28.4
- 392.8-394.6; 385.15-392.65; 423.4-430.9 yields 0.84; 25.8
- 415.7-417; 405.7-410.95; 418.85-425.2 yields -0.09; 29.3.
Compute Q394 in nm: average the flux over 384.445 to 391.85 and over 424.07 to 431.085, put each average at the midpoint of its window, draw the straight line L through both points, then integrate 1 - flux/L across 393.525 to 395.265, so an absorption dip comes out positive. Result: 0.54 nm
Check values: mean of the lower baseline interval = 25.7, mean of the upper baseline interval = 27.9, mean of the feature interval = 17.9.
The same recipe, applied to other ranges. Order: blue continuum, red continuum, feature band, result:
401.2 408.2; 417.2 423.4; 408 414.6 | -0.170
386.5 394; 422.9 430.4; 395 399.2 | 0.259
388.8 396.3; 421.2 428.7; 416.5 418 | -0.138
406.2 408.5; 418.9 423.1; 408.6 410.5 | 0.020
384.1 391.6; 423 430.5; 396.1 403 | 0.379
